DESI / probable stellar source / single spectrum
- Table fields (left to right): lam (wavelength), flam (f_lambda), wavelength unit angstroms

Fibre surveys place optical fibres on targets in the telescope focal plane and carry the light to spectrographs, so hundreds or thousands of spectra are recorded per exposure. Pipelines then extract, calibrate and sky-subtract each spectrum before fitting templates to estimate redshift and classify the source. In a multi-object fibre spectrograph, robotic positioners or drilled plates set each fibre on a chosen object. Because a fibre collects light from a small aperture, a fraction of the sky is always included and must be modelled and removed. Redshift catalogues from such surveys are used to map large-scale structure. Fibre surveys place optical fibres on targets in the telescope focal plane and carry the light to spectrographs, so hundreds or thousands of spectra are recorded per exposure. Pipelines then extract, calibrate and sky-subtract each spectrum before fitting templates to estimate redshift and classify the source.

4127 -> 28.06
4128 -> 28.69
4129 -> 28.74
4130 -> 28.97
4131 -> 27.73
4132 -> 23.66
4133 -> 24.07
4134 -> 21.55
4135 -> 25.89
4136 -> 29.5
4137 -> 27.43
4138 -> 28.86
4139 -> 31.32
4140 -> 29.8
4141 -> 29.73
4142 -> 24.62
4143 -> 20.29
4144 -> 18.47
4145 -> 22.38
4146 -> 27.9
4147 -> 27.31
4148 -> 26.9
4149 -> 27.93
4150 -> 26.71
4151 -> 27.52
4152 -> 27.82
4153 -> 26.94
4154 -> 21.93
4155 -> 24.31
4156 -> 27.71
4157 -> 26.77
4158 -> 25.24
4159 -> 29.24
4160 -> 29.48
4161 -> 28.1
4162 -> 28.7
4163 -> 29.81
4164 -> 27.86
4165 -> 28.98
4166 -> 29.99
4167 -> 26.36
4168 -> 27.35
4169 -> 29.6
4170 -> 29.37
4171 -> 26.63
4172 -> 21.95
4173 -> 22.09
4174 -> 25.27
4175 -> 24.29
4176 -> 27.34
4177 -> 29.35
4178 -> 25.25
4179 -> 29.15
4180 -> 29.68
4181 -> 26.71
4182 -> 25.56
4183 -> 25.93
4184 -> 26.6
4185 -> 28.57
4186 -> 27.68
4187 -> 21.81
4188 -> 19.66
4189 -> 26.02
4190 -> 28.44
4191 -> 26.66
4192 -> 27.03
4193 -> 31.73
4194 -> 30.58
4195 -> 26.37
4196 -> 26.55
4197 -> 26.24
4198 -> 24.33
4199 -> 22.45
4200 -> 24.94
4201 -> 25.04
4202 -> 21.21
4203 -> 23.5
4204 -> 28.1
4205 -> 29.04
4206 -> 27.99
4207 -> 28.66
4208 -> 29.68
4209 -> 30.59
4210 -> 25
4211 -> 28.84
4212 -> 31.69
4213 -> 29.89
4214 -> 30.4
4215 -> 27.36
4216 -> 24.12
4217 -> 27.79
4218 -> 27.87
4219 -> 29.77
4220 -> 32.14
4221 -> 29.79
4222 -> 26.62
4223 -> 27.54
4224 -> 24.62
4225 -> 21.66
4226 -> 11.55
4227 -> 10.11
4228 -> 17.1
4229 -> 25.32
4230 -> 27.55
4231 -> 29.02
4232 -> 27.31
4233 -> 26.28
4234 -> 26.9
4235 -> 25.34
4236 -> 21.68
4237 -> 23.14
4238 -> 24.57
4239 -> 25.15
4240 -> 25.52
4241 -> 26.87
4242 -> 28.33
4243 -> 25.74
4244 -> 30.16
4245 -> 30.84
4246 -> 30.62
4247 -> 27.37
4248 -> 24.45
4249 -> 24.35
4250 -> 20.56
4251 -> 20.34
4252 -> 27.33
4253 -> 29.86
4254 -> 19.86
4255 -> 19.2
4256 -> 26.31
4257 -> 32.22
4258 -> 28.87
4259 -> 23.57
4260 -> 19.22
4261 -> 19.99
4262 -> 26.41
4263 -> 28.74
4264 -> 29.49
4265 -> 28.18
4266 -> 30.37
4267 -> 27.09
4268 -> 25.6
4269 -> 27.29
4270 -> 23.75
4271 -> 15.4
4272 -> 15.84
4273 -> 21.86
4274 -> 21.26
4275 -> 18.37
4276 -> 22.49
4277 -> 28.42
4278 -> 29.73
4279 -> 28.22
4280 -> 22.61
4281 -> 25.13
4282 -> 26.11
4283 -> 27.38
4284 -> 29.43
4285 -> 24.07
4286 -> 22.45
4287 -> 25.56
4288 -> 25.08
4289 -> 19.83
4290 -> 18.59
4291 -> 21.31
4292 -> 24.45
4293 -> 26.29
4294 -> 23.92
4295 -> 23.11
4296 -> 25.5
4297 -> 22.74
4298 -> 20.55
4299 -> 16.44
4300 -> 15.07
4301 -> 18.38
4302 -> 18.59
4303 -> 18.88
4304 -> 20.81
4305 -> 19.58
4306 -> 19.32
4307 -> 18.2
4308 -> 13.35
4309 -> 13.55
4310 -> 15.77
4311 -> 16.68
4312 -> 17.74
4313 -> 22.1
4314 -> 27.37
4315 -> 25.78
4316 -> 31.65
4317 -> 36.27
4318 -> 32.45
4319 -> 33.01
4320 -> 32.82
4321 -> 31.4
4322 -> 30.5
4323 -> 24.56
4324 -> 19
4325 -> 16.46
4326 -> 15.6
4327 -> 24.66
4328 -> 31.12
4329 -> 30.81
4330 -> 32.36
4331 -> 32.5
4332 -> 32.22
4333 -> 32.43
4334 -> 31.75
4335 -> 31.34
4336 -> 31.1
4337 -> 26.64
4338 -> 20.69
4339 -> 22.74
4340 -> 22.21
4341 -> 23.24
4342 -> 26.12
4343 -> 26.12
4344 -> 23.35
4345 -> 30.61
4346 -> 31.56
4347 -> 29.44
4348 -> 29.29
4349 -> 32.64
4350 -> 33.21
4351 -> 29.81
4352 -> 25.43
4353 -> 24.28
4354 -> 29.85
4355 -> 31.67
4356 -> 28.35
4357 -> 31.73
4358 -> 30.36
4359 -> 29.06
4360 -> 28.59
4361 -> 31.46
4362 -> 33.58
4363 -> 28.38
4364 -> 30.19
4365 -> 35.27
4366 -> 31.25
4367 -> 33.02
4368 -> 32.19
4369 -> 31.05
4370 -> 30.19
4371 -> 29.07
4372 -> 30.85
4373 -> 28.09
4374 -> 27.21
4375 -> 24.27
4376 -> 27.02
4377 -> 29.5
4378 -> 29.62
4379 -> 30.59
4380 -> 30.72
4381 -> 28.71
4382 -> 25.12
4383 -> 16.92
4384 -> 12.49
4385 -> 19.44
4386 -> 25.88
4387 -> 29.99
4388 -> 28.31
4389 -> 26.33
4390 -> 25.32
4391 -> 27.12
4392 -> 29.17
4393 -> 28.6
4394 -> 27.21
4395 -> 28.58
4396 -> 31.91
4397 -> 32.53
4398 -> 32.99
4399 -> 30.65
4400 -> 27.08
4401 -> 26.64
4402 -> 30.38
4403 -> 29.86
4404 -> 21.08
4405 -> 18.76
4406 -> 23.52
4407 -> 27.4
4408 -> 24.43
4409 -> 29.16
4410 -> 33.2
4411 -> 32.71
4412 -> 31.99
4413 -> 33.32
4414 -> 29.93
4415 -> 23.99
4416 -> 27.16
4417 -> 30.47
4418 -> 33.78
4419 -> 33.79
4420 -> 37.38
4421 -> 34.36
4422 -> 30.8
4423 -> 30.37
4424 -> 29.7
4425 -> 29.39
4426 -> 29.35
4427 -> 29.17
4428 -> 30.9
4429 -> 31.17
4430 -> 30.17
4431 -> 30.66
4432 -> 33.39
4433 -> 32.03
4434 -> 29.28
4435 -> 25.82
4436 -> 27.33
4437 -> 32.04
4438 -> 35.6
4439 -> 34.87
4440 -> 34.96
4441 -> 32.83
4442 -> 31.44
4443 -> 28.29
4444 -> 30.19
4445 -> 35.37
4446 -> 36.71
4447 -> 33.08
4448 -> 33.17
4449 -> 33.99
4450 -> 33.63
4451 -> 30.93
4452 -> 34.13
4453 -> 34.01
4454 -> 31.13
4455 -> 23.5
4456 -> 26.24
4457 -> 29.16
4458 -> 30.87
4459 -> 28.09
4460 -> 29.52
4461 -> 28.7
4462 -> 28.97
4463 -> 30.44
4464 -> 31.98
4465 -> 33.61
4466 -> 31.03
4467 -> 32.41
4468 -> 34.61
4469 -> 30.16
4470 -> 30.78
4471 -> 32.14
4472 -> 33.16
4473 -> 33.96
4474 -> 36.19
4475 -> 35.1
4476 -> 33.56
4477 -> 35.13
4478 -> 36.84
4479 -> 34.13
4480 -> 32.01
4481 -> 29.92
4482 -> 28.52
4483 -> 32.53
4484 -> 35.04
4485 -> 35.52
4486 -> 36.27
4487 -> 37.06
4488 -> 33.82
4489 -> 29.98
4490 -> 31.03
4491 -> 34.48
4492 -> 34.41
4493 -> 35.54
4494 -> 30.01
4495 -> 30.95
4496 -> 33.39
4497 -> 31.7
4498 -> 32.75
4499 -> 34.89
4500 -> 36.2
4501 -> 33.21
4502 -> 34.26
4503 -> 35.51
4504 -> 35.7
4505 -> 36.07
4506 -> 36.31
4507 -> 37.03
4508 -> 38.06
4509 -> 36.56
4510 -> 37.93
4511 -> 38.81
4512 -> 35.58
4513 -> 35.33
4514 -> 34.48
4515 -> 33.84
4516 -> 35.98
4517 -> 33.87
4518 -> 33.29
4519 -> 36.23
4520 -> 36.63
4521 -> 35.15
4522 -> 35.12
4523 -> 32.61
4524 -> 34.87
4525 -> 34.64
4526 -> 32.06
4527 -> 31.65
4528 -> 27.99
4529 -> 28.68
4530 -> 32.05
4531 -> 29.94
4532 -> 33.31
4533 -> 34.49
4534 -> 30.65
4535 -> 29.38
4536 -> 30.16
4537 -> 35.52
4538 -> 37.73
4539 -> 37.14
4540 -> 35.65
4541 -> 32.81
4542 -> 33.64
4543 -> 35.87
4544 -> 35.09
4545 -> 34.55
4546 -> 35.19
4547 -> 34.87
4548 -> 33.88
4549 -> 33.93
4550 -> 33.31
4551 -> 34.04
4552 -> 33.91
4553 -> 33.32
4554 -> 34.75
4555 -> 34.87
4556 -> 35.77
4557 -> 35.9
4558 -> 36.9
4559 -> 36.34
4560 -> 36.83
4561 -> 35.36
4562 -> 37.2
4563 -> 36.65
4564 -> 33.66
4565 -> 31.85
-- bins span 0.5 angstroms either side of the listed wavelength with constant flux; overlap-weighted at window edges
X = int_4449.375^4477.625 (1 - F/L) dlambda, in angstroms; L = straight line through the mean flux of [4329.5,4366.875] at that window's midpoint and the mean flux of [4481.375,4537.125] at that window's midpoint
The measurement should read 0.85 angstroms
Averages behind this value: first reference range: 29.2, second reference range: 33.9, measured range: 31.6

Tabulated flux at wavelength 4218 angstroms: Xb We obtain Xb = 27.87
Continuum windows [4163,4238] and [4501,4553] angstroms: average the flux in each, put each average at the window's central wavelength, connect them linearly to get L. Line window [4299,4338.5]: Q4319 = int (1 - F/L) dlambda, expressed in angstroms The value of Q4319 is 6.3 angstroms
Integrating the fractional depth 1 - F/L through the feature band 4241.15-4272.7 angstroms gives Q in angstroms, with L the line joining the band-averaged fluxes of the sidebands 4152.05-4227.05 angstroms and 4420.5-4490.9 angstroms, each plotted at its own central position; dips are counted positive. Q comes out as 2.93 angstroms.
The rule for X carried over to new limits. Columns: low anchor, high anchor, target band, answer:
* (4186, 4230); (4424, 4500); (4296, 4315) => 6.3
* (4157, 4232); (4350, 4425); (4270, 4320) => 9.1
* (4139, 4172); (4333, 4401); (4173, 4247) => 2.7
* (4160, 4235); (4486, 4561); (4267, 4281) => 2.5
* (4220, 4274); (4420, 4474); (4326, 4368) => -1.5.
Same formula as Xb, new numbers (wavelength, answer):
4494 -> 30.01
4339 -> 22.74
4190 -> 28.44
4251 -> 20.34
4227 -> 10.11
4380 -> 30.72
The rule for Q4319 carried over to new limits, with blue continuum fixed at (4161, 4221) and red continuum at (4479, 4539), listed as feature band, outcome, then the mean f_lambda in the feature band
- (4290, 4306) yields 4.6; 20.9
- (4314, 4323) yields -0.4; 31.1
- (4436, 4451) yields -0.2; 33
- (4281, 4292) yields 1.9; 24.1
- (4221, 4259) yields 4.4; 24.9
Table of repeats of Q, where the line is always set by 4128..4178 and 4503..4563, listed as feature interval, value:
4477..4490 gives 0.0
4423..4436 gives 1.0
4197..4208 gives 0.8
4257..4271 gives 1.5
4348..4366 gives 0.4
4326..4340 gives 0.9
